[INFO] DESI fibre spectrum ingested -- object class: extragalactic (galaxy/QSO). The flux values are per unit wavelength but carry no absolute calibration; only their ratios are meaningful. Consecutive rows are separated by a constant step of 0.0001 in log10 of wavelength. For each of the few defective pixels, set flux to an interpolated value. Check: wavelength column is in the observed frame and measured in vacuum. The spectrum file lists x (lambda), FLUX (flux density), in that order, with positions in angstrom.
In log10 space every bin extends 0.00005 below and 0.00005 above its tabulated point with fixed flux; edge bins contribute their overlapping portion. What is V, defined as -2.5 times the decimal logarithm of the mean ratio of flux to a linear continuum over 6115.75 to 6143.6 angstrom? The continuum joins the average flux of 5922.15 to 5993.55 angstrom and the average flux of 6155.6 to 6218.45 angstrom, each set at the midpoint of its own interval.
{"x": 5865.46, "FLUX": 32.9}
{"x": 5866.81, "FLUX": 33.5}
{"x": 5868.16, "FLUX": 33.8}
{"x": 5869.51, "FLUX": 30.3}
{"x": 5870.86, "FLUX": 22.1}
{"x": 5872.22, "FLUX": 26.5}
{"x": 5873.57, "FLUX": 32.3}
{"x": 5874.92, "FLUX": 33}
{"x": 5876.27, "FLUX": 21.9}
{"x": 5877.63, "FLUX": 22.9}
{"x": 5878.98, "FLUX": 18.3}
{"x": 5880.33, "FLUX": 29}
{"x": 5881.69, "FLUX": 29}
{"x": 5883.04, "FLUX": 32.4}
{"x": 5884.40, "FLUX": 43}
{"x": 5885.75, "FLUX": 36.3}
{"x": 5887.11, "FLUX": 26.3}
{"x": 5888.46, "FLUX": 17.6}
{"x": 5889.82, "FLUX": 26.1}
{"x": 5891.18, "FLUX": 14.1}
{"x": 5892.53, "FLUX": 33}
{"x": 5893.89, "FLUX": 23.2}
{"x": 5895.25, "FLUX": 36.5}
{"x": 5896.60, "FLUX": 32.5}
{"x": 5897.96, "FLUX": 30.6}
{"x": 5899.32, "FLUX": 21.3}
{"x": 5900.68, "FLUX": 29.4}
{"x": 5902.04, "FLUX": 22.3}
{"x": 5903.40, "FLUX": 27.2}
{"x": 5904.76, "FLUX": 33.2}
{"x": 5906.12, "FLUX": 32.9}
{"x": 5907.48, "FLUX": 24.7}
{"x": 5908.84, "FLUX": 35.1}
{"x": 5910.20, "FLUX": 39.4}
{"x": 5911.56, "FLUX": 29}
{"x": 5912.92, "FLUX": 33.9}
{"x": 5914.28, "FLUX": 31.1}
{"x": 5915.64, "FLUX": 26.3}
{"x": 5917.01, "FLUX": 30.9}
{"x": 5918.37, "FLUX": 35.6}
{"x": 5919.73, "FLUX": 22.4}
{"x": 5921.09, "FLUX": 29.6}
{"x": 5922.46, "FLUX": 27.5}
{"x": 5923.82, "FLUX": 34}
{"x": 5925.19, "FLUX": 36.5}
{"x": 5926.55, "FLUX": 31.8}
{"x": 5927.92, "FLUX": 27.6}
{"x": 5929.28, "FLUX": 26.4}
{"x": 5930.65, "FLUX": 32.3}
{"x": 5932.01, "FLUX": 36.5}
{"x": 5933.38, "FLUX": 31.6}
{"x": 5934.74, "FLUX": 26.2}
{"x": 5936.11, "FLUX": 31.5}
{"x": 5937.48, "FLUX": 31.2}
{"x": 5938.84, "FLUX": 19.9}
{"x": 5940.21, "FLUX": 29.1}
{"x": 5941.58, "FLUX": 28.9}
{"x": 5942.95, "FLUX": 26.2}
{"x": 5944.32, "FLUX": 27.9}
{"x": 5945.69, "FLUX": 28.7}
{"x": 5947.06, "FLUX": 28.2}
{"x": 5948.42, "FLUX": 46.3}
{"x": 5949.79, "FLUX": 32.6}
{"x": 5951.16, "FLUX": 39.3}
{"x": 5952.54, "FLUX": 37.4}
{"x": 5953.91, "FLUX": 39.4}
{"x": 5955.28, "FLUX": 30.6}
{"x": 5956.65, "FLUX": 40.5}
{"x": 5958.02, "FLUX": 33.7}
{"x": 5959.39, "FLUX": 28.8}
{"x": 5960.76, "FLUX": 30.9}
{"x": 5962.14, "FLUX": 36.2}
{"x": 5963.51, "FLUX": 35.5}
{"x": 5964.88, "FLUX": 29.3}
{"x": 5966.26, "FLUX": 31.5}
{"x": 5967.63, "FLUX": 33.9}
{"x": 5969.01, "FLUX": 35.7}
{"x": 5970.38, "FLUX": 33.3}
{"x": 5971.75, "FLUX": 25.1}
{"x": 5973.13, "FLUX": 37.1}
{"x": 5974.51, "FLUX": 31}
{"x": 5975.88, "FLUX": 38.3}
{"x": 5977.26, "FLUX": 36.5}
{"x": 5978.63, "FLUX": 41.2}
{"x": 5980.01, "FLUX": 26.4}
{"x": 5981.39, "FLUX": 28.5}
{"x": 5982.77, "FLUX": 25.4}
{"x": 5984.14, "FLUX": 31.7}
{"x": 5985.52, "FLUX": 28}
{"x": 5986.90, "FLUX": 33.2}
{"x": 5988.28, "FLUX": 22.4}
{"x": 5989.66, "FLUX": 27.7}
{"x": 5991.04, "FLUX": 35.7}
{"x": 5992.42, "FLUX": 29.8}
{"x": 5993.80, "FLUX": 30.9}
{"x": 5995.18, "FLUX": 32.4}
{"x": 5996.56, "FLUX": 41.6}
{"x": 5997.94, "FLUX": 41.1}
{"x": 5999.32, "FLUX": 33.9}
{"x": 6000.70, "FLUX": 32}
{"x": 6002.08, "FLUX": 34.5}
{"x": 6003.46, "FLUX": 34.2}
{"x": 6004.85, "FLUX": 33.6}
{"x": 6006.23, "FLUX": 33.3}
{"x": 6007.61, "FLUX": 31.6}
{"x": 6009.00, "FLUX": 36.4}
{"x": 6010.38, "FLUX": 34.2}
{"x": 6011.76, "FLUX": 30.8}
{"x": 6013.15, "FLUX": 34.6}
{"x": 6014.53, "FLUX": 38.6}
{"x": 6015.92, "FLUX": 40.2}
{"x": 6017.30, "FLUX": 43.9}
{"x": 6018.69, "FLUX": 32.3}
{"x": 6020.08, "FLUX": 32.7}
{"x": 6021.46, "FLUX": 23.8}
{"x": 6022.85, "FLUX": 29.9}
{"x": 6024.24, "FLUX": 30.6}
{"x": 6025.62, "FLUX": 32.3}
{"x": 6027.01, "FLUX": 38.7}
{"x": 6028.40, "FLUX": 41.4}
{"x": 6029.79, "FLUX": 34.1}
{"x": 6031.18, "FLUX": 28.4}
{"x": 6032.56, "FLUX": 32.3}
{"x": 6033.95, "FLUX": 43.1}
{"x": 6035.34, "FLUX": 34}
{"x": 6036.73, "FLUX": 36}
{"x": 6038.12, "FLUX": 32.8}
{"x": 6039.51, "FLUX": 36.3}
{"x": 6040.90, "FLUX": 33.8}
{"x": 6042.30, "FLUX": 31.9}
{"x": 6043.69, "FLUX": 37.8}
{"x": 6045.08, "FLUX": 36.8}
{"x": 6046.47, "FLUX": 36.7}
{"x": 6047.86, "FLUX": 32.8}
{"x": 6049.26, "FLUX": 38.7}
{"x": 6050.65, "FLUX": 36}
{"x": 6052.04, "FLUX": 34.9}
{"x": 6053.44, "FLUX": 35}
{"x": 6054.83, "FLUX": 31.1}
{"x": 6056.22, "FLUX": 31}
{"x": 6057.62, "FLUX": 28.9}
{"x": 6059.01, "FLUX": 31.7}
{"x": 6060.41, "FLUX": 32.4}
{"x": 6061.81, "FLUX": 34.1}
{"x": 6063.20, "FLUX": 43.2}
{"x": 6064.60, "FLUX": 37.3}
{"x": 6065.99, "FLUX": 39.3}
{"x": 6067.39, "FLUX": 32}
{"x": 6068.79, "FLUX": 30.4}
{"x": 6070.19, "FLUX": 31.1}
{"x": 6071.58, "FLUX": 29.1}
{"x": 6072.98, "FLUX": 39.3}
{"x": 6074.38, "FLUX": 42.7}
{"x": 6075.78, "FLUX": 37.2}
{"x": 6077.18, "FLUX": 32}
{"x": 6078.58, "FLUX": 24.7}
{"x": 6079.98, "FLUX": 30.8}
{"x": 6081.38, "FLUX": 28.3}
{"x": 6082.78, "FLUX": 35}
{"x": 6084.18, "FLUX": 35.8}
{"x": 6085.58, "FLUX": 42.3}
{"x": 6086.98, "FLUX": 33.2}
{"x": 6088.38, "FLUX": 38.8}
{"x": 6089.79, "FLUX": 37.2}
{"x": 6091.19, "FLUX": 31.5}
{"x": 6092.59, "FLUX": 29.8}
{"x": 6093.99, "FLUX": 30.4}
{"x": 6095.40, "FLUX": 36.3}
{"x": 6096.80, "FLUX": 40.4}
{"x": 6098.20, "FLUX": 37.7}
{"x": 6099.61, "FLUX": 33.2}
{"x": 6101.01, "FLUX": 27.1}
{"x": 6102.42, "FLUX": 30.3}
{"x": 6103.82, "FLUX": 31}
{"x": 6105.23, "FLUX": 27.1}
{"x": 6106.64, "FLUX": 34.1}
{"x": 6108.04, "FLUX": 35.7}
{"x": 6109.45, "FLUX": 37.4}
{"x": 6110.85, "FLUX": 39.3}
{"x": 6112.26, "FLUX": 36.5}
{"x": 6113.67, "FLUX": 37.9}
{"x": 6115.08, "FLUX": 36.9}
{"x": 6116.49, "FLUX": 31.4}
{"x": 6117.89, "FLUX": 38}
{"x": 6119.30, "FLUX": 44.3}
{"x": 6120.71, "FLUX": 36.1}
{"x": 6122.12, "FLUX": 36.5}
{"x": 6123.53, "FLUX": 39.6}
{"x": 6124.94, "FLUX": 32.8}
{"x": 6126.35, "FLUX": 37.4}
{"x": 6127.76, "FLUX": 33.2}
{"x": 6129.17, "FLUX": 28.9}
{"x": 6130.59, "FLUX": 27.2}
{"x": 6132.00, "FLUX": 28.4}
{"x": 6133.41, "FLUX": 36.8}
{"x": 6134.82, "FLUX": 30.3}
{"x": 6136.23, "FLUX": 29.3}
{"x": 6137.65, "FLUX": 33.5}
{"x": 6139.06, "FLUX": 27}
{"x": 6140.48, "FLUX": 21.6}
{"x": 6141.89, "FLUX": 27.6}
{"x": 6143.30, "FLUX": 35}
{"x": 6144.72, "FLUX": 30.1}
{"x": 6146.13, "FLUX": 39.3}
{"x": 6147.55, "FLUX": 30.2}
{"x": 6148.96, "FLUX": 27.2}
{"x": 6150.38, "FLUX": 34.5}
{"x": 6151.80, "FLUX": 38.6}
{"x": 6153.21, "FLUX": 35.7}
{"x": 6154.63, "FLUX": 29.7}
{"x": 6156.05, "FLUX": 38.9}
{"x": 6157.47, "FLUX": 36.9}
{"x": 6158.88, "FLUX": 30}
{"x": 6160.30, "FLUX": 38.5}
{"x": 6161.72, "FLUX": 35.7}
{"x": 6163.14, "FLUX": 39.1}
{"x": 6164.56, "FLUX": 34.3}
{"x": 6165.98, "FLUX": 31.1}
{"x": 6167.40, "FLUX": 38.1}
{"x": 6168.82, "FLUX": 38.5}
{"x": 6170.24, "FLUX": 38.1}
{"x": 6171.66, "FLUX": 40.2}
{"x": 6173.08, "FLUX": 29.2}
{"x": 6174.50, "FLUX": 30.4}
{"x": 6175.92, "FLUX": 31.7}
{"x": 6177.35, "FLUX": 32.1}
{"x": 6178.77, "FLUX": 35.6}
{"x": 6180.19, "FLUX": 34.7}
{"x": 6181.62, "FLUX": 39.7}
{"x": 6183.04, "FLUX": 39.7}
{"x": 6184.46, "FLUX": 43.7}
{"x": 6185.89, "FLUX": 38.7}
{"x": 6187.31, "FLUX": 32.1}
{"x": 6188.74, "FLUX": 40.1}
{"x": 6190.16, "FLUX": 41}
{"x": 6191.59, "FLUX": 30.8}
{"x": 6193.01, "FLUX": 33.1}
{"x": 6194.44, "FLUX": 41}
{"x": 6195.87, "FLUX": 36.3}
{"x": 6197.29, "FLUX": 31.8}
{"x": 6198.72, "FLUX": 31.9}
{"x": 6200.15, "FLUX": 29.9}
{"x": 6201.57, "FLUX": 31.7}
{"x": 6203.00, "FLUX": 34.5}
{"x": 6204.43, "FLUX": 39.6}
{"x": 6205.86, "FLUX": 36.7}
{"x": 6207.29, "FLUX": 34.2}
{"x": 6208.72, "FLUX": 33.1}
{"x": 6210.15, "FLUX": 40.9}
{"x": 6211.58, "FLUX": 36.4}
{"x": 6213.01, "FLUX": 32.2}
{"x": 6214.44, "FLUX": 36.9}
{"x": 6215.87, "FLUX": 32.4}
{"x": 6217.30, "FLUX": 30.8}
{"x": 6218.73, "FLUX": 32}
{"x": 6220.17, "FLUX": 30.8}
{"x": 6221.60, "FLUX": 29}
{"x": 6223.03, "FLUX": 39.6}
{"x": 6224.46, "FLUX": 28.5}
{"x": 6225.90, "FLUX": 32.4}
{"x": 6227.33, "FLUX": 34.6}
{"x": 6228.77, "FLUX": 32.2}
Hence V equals 0.06 mag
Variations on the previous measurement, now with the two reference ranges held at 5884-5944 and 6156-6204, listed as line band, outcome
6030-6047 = -0.09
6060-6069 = -0.09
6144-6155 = 0.05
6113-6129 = -0.07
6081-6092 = -0.06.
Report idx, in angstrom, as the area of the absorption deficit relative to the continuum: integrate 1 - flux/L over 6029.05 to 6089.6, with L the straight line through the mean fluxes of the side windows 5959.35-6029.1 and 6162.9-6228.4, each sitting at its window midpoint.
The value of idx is -1.32 angstrom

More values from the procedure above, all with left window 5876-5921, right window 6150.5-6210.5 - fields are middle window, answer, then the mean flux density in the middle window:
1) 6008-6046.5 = -3.4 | 34.7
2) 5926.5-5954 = -1.3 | 31.2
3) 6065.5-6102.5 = -0.8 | 33.9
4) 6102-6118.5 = -0.4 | 34.7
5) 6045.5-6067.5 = -1.5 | 34.8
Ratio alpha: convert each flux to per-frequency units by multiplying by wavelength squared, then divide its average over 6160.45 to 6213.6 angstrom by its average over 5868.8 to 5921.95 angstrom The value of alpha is 1.37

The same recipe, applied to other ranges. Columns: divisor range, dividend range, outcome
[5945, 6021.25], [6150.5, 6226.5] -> 1.12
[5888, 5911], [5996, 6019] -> 1.31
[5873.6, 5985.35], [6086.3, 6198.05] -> 1.20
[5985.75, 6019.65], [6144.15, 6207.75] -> 1.10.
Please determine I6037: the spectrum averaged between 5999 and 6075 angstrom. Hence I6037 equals 34.5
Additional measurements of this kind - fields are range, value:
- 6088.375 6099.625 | 34.9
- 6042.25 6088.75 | 34.5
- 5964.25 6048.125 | 33.6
